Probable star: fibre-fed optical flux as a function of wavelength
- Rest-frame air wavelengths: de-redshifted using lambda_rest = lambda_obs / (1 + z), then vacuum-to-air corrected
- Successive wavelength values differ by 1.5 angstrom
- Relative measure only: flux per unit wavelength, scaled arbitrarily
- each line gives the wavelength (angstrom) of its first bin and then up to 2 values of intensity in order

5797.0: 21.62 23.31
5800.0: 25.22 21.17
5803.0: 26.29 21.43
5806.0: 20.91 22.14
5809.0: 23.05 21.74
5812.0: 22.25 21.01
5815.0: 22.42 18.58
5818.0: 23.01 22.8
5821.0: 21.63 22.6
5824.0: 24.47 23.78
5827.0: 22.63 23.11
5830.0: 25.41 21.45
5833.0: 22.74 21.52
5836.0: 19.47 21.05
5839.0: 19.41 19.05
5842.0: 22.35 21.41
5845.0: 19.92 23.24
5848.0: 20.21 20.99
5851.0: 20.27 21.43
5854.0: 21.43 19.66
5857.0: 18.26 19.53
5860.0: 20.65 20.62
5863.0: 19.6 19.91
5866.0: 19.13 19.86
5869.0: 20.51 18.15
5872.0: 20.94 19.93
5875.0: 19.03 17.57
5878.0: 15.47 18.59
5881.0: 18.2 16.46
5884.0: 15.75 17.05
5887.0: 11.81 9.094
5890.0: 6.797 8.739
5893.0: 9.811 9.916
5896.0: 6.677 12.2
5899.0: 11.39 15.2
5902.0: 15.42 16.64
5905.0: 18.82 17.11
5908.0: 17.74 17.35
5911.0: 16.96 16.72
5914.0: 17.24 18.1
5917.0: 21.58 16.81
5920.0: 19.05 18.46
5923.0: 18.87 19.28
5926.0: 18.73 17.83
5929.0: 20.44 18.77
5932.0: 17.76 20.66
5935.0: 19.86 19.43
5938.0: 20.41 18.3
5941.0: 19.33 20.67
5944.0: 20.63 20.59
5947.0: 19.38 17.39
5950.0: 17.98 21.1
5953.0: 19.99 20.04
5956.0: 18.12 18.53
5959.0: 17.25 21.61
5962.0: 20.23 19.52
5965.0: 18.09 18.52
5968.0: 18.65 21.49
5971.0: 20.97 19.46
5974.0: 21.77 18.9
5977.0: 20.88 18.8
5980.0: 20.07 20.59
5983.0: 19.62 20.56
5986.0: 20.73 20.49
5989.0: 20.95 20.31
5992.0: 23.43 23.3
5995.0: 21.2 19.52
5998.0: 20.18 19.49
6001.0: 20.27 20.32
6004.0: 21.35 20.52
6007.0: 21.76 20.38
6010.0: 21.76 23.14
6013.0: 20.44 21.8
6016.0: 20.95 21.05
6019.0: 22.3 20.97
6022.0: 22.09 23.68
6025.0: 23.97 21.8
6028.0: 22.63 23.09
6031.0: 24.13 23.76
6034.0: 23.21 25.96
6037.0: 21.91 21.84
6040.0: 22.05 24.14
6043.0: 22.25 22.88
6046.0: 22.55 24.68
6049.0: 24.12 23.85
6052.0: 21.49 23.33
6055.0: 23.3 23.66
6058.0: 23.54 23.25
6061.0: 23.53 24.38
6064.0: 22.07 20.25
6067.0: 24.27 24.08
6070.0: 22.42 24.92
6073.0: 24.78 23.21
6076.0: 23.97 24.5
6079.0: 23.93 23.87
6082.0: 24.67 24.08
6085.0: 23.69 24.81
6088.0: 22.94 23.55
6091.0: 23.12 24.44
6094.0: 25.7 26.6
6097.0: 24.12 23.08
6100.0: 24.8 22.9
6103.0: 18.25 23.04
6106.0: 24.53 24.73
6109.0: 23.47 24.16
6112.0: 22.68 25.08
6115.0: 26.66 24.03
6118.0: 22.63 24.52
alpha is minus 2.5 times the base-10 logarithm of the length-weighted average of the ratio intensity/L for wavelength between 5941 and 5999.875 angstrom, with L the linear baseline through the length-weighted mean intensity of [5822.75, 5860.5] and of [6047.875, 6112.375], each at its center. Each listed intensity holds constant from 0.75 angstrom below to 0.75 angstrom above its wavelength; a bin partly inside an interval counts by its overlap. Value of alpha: 0.13 mag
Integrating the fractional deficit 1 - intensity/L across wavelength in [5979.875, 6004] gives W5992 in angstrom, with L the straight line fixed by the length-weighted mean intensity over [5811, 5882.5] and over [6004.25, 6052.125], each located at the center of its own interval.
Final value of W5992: 1.6 angstrom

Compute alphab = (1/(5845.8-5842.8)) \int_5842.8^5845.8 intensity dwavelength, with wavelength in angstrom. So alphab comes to 20.7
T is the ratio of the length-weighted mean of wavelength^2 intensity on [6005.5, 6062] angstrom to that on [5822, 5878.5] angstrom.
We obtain 1.17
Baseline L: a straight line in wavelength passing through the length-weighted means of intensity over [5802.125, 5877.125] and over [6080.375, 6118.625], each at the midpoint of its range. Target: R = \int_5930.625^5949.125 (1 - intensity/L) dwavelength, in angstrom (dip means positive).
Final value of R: 2.25 angstrom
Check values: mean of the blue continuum 21.2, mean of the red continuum 23.9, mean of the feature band 19.5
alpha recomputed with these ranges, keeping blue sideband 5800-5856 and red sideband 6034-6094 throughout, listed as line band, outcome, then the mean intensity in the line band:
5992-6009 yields 0.108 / 20.9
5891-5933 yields 0.350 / 16.3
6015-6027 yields 0.053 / 22.1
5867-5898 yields 0.436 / 14.9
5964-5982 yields 0.155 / 19.8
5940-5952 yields 0.160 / 19.6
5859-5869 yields 0.109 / 20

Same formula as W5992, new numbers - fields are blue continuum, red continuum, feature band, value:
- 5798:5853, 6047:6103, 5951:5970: 2.9 angstrom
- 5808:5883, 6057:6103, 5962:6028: 5.3 angstrom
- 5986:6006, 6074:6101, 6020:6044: -0.9 angstrom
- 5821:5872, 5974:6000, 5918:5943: 2.0 angstrom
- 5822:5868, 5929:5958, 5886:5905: 8.2 angstrom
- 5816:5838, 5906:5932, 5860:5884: 1.8 angstrom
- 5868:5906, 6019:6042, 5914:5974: -4.3 angstrom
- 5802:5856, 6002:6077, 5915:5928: 2.0 angstrom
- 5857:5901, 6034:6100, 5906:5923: -0.6 angstrom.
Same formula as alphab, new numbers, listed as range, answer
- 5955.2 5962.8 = 19.2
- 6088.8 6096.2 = 24.7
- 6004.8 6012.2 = 21.5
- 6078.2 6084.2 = 24.1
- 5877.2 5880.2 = 17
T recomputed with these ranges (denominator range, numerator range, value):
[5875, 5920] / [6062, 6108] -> 1.68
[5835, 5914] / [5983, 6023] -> 1.27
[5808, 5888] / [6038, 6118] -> 1.25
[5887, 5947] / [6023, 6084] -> 1.47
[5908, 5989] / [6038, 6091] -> 1.26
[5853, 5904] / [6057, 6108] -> 1.57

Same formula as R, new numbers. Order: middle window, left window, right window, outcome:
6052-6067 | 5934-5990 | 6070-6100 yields 0.2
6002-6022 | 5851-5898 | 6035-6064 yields 0.5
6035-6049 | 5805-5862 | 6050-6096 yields 0.2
